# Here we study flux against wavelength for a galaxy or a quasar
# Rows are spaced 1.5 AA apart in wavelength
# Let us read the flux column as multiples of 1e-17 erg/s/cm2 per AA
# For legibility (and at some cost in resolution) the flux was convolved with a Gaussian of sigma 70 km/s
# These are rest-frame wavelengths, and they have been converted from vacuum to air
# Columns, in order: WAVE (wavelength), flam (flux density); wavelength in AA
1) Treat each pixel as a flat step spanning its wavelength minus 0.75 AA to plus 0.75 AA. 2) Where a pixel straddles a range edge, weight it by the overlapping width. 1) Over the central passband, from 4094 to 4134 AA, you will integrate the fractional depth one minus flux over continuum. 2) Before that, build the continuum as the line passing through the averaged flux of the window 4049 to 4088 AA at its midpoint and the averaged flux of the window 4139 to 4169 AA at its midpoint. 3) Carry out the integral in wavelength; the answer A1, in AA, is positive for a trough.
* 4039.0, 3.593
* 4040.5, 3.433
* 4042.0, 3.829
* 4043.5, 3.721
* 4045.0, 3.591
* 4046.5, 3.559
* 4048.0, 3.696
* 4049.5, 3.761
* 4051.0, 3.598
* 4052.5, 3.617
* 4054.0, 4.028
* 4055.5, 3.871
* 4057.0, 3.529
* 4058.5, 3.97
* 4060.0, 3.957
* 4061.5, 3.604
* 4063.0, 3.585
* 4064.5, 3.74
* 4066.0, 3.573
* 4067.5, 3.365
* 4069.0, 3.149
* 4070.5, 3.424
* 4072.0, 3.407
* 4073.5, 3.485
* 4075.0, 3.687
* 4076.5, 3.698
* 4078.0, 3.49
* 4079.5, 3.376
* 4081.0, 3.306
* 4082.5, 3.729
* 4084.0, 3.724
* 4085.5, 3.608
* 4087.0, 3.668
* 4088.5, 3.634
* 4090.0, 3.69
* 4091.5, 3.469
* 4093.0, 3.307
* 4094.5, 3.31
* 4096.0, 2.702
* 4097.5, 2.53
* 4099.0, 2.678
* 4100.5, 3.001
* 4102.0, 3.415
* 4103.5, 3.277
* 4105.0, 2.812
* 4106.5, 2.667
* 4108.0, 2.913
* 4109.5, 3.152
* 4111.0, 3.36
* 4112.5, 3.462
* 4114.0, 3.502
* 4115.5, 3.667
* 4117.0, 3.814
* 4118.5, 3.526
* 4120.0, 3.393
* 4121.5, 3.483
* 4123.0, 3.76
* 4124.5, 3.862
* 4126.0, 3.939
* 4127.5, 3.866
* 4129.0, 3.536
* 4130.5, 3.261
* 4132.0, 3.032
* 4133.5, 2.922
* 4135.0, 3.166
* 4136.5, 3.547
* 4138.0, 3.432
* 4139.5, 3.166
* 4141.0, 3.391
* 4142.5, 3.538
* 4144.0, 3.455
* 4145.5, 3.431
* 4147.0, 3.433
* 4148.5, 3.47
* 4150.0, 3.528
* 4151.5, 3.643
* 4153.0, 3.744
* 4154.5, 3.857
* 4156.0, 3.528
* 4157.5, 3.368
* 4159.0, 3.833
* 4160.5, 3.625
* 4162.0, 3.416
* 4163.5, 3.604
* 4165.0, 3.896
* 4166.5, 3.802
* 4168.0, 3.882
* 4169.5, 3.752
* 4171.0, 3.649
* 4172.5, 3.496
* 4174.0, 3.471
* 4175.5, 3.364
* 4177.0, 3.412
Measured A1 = 3.39 AA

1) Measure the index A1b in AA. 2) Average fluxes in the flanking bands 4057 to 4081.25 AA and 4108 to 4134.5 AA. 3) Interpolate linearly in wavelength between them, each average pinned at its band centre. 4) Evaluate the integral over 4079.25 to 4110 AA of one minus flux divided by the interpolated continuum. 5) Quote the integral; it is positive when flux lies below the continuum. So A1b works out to 2.5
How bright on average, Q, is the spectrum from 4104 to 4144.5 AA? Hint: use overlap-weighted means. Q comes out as 3.39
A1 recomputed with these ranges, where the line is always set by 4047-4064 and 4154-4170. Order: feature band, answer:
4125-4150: 1.88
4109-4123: 0.77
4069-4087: 0.98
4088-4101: 2.03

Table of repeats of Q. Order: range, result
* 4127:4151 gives 3.38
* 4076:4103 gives 3.35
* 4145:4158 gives 3.56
